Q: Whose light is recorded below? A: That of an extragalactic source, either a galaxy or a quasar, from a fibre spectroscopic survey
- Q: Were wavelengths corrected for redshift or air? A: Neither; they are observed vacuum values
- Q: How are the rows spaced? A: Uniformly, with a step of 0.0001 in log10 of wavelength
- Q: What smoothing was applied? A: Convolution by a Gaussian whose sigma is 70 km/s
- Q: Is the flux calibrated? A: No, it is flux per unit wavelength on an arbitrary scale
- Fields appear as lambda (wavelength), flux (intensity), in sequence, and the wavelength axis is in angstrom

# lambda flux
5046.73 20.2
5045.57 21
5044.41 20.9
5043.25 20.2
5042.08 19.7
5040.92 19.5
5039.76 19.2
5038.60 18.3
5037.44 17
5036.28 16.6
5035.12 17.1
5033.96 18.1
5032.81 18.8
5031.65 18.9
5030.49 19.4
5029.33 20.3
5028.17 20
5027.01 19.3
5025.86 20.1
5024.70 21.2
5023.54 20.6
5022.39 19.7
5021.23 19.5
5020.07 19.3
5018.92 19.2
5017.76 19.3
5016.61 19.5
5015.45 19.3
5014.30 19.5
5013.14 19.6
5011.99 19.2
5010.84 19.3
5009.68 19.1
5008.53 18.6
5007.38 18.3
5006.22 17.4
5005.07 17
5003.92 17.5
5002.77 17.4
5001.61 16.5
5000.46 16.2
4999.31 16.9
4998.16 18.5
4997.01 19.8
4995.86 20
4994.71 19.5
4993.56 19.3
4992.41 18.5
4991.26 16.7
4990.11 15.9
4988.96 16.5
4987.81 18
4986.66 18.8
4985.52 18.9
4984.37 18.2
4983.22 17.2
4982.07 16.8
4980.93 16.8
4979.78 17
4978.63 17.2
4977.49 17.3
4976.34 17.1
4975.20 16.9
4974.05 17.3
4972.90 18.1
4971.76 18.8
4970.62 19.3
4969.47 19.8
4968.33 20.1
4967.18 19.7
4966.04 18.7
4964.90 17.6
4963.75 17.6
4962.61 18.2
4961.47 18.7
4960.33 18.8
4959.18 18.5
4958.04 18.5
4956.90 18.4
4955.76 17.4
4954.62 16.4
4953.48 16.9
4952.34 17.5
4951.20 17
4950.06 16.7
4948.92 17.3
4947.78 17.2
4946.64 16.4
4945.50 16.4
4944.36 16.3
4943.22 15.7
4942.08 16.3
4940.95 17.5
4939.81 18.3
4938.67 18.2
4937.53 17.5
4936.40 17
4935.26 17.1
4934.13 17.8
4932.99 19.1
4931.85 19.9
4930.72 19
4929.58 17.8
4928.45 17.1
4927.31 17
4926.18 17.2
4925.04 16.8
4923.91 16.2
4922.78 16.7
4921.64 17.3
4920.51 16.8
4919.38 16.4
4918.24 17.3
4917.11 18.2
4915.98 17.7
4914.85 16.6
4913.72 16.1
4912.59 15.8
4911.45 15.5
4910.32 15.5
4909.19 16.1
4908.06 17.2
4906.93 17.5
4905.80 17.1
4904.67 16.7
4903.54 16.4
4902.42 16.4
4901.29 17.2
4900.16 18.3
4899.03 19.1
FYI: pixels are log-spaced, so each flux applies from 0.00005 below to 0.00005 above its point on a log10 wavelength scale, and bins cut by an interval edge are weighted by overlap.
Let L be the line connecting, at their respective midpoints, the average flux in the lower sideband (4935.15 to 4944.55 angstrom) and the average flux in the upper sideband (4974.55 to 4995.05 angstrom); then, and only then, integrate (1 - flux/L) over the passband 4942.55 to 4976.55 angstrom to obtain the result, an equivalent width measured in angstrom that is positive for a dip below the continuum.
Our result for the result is -0.90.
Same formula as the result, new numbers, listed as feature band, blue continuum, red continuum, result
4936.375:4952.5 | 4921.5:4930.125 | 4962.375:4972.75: 0.74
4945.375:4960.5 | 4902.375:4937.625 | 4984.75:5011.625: 0.10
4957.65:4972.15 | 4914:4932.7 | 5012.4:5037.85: -0.53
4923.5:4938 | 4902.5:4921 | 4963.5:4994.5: -0.54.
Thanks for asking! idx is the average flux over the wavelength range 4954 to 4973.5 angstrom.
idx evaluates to 18.5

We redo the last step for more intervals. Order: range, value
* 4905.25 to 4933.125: 17.1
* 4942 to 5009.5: 17.8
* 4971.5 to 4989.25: 17.6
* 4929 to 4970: 17.8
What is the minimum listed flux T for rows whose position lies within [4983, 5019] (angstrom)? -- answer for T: 15.9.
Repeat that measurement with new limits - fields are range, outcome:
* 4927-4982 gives 15.7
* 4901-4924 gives 15.5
